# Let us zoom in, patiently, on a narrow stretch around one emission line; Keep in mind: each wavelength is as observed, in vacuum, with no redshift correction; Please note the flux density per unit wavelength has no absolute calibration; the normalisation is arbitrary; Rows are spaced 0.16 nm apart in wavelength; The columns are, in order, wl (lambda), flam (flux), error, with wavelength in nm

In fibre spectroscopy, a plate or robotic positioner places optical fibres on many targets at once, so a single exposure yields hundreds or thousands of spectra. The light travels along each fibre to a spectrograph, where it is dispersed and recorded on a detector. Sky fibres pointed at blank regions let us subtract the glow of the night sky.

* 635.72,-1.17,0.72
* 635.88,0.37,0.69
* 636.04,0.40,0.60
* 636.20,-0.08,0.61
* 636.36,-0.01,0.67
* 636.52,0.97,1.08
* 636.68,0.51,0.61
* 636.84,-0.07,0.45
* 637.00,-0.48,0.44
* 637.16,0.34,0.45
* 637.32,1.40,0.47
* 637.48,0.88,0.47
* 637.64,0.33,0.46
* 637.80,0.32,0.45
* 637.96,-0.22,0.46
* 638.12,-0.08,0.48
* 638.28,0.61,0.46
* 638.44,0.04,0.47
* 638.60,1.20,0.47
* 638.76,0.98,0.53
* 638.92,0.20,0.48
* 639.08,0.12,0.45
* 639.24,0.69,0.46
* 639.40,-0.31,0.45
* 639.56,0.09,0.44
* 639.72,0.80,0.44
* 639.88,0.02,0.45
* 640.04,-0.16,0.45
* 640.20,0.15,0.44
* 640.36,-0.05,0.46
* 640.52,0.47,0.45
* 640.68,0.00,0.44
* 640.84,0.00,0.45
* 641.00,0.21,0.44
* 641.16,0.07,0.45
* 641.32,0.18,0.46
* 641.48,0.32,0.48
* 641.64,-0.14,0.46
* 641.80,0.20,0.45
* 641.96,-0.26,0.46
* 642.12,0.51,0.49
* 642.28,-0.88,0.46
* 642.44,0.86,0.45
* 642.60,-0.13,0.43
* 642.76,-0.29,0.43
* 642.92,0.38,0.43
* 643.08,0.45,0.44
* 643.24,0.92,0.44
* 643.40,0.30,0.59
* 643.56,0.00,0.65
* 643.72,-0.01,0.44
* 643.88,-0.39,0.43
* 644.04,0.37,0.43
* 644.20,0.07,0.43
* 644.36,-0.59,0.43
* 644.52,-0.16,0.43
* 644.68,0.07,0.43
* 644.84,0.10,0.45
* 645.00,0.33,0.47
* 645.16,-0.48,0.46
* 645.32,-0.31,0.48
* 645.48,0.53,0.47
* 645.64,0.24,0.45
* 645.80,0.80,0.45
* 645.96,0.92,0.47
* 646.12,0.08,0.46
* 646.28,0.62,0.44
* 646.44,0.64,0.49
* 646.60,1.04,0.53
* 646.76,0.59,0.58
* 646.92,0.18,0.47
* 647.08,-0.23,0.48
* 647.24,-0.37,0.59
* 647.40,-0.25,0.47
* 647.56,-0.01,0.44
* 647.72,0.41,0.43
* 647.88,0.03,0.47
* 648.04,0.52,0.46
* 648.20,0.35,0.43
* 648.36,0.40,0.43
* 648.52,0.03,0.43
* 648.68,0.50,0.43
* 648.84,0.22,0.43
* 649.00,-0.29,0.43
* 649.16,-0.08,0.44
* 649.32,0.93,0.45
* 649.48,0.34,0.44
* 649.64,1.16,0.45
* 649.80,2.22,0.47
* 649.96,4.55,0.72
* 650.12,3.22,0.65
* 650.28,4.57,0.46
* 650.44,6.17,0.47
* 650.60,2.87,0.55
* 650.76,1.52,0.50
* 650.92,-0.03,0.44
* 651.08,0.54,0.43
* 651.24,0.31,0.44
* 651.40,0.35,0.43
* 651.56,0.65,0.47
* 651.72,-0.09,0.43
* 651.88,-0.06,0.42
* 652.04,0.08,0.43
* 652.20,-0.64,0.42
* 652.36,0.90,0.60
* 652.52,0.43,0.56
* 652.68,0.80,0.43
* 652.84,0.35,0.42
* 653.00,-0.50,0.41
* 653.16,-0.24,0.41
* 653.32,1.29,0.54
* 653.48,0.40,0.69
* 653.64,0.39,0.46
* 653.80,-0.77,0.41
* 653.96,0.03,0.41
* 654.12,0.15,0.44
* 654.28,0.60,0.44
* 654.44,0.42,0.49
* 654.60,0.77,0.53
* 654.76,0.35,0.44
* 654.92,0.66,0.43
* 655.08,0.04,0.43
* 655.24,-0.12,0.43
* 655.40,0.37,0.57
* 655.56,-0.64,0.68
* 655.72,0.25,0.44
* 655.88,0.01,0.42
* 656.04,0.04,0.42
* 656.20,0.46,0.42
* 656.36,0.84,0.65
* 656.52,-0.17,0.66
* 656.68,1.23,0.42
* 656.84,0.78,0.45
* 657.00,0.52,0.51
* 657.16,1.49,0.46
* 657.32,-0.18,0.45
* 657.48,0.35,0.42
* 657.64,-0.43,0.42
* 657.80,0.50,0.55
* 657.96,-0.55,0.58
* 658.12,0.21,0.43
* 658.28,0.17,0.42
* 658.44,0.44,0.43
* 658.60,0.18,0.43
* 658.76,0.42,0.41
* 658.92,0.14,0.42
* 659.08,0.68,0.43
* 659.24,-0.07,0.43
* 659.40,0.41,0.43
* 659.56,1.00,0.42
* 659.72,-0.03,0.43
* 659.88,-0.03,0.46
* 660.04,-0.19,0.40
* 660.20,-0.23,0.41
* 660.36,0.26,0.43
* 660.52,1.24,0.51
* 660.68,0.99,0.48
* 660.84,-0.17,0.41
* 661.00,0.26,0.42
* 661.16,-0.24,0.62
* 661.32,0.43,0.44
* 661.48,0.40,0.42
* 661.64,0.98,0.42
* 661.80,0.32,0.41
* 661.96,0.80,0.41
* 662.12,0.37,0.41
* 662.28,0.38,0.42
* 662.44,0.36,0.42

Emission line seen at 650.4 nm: [O II] 3727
